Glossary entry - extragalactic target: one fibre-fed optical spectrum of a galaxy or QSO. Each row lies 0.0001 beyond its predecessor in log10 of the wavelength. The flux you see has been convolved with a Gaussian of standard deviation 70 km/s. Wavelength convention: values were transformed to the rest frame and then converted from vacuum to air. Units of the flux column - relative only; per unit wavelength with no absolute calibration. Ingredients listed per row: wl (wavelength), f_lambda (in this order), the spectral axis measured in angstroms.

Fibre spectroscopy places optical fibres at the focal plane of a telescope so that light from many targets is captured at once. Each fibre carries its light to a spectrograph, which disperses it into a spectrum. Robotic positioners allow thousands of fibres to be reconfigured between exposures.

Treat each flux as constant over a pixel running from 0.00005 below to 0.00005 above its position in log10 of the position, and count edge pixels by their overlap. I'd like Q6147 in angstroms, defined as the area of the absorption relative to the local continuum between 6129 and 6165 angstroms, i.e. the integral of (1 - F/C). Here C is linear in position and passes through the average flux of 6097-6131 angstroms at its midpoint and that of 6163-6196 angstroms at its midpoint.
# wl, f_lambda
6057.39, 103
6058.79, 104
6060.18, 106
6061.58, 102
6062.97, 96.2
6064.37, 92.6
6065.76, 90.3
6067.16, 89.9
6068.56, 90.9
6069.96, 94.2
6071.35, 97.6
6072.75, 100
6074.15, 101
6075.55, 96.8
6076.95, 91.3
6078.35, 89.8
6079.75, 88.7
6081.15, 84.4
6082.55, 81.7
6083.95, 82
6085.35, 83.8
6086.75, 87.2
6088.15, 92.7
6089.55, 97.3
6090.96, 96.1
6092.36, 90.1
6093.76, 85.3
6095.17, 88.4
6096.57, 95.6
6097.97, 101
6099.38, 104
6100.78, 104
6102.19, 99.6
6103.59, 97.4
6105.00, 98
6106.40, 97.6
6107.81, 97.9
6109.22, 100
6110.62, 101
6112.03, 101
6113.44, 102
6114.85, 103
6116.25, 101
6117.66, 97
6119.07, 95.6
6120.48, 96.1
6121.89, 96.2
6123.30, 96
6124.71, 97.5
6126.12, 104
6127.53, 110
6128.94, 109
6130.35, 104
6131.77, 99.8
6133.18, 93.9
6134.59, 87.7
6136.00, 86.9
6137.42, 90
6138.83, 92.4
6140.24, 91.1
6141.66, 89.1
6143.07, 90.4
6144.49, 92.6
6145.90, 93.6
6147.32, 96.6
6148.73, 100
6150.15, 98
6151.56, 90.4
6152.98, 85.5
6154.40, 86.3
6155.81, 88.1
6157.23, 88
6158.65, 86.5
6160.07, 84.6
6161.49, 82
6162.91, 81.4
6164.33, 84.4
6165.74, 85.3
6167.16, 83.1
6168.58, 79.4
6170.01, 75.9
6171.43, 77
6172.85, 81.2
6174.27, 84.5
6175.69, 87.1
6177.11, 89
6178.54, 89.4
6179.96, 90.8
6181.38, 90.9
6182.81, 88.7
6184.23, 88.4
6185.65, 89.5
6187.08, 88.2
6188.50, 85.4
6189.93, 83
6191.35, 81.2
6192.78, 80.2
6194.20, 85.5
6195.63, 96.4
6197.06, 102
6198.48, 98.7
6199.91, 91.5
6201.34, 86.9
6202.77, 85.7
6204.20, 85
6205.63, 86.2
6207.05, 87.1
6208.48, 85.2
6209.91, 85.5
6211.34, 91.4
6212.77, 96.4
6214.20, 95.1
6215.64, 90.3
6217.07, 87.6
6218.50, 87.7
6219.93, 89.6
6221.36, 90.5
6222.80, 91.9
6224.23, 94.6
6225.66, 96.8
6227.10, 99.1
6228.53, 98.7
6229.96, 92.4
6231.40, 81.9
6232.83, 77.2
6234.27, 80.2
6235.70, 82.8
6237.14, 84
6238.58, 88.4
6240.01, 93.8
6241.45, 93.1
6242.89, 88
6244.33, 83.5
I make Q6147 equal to 0.8 angstroms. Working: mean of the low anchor 101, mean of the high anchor 85.2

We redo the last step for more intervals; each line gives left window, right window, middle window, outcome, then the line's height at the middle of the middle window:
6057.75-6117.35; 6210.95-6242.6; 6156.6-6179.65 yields 2.1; 92.3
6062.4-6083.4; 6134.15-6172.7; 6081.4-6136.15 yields -3.9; 90.1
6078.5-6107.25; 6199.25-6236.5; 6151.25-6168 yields 1.0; 90.8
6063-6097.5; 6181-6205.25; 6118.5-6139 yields -1.7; 90.1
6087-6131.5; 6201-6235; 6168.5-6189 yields 1.5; 92.7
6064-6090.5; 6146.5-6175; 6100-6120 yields -2.4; 89.1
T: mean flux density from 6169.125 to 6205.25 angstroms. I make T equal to 87.2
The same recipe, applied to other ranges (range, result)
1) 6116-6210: 90.1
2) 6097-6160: 96.2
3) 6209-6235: 90.3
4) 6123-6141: 97.1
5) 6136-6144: 90.2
